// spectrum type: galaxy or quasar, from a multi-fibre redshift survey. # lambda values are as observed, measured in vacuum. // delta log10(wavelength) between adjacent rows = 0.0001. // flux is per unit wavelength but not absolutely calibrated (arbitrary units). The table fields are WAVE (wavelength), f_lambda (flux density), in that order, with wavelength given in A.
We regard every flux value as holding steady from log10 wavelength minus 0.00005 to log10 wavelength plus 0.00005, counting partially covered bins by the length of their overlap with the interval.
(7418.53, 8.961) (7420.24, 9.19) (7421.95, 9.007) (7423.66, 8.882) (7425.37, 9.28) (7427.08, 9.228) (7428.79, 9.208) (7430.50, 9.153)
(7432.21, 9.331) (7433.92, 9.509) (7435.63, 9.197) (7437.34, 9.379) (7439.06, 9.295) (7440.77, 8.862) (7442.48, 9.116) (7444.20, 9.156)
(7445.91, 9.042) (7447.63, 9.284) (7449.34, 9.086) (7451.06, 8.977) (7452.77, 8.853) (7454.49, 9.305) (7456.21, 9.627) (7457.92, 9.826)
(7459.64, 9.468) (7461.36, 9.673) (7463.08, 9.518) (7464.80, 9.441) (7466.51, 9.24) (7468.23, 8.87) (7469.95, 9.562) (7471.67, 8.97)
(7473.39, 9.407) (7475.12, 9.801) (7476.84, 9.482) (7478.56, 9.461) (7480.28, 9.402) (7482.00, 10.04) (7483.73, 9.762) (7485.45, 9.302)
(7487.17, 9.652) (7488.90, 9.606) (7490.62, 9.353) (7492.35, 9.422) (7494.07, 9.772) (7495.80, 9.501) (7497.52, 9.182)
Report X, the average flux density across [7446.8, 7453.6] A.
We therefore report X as 9.06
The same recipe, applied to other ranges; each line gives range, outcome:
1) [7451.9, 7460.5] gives 9.42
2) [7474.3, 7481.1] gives 9.54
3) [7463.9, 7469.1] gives 9.2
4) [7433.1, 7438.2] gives 9.36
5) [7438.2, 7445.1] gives 9.11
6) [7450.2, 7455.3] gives 9.04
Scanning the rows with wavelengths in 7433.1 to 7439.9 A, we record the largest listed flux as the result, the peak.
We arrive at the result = 9.509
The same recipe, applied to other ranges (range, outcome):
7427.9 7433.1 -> 9.331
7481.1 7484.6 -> 10.04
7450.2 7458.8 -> 9.826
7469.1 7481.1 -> 9.801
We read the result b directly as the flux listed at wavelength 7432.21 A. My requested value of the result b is 9.331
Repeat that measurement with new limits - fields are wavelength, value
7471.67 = 8.97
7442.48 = 9.116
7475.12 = 9.801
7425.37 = 9.28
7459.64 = 9.468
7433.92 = 9.509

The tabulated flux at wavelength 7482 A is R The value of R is 10.04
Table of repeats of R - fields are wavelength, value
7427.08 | 9.228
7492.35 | 9.422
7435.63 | 9.197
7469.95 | 9.562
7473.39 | 9.407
